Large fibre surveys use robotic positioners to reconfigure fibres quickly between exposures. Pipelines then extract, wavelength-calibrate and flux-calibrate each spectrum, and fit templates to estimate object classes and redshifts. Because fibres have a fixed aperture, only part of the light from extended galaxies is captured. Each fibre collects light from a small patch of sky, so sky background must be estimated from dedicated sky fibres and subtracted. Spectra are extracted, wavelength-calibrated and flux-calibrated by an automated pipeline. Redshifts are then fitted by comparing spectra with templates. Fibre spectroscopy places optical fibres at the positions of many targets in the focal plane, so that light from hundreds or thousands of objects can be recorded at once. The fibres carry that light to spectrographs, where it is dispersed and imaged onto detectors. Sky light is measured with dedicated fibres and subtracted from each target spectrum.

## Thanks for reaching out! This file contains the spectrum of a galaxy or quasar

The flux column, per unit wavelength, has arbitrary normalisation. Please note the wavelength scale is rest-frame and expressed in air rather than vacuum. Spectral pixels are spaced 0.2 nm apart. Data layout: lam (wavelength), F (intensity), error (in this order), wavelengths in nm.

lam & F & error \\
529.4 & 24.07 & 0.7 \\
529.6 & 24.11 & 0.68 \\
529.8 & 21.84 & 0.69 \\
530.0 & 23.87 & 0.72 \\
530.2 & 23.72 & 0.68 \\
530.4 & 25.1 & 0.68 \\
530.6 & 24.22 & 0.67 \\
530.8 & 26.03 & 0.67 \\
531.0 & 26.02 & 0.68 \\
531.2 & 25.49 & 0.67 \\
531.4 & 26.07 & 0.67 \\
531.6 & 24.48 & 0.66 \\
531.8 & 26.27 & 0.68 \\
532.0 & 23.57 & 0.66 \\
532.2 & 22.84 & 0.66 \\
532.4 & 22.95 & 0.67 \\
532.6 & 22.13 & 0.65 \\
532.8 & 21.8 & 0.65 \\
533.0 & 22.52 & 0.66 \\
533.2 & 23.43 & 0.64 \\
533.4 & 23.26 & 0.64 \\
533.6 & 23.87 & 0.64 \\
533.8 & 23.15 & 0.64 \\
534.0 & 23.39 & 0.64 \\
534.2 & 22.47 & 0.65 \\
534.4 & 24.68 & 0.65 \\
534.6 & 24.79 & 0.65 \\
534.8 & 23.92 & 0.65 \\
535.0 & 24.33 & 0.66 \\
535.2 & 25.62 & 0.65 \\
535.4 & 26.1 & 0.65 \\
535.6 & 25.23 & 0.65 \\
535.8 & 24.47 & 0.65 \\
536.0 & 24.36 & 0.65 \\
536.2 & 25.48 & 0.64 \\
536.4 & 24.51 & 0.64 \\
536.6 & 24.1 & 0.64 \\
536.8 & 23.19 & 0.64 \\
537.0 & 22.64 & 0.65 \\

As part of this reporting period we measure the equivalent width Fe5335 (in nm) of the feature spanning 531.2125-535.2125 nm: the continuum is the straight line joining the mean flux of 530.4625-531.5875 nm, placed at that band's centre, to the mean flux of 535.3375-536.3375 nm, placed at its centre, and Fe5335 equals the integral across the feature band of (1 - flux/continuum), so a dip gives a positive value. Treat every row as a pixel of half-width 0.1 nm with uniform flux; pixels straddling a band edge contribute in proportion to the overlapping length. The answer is 0.24 nm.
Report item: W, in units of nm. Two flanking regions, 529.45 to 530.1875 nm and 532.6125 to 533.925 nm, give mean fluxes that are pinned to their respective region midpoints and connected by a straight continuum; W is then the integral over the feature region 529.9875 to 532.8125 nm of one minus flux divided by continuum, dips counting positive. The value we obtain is -0.15 nm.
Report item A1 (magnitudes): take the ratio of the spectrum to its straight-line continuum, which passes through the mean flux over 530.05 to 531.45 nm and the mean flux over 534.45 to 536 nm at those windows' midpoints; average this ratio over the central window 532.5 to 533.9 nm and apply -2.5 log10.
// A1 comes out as 0.10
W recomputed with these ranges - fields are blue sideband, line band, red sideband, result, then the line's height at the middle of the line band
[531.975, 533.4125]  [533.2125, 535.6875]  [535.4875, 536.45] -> -0.034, 23.9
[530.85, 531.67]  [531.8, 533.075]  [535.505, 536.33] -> 0.125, 25.4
